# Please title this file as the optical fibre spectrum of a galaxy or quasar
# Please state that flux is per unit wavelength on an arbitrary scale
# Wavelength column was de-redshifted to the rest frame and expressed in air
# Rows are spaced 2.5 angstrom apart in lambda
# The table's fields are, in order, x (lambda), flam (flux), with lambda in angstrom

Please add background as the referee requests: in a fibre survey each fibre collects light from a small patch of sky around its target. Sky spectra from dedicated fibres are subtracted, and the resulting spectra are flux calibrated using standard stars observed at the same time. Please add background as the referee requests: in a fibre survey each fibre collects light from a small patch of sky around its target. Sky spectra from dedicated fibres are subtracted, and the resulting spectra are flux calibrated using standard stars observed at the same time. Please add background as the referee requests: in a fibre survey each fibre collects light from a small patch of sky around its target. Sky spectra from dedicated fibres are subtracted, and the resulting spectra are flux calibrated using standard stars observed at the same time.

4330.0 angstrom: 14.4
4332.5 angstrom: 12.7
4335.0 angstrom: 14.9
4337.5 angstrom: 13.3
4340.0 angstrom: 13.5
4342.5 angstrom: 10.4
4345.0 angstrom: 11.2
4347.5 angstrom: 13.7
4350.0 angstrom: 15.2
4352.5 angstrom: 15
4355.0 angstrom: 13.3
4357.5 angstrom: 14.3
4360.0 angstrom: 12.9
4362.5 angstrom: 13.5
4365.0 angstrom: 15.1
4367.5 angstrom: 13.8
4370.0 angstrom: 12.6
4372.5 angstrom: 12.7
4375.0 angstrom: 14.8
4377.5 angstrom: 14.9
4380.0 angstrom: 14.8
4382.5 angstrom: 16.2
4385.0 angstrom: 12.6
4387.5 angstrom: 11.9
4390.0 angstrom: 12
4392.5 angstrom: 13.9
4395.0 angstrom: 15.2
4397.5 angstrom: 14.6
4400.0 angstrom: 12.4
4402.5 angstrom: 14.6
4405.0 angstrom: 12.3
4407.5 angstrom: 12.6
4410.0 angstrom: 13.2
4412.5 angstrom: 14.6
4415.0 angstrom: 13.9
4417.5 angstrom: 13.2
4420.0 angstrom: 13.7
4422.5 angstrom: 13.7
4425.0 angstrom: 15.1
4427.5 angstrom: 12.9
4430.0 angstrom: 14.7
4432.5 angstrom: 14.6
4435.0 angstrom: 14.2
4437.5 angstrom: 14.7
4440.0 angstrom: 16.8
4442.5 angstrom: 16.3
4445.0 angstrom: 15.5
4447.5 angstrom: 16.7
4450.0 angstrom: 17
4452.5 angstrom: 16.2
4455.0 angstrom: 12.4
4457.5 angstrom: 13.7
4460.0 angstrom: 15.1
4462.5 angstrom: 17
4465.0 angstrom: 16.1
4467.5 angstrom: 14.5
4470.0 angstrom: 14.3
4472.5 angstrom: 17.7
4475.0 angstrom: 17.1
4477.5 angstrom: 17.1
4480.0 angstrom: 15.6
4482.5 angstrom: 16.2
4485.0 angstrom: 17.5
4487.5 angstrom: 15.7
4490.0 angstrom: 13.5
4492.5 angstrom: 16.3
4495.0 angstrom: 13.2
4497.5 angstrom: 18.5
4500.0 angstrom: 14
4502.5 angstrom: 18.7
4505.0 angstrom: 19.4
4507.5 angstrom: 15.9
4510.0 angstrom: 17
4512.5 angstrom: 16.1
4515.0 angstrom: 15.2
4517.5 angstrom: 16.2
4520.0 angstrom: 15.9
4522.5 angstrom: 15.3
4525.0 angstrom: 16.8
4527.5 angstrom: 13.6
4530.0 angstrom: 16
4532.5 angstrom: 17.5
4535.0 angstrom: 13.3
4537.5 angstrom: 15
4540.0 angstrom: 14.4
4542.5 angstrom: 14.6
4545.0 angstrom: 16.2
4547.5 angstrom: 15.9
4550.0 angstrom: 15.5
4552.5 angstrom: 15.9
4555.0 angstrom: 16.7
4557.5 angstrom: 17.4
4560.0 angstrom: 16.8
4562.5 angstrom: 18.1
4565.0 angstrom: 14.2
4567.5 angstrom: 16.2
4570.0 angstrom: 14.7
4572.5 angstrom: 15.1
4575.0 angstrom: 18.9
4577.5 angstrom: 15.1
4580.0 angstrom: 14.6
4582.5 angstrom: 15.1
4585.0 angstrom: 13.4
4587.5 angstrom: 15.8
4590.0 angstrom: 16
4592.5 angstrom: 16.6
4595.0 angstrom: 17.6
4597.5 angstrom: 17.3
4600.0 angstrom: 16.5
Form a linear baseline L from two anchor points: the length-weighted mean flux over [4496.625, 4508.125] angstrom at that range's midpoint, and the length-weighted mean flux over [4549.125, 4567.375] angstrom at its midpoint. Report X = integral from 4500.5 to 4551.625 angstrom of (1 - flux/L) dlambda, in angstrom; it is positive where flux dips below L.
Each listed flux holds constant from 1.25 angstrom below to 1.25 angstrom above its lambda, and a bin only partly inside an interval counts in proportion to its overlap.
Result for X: 3.1 angstrom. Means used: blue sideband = 17.3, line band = 15.9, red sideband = 16.4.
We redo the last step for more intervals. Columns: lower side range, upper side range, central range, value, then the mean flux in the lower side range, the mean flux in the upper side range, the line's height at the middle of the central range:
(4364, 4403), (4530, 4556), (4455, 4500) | -2.6 angstrom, 13.9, 15.5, 14.8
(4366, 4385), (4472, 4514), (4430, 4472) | 0.7 angstrom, 14.2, 16.4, 15.6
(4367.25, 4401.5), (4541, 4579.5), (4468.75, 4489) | -1.9 angstrom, 13.7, 16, 15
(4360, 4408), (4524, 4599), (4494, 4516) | -2.0 angstrom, 13.7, 15.8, 15.1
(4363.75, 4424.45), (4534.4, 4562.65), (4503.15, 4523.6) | -1.5 angstrom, 13.7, 15.8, 15.3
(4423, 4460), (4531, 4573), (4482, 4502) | -0.5 angstrom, 15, 15.7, 15.4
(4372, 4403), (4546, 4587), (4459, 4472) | -0.7 angstrom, 13.9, 15.9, 14.8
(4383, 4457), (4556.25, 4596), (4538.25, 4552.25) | 0.2 angstrom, 14.2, 16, 15.6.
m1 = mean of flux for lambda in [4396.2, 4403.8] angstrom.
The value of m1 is 13.9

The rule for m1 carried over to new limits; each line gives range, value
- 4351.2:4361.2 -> 13.9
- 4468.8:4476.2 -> 16.4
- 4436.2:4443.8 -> 15.9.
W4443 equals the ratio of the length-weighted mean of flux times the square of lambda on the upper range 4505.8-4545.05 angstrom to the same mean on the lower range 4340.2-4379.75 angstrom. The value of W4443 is 1.24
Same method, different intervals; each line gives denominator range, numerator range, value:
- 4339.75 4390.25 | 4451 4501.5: 1.21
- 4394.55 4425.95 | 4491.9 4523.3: 1.24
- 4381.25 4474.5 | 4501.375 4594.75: 1.16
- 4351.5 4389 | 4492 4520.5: 1.26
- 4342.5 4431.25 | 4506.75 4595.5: 1.24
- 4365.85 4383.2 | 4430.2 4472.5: 1.12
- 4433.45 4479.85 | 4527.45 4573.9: 1.04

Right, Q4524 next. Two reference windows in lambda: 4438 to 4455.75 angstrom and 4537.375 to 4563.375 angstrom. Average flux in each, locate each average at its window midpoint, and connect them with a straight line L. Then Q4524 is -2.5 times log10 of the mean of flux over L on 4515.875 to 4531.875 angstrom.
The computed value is 0.02 mag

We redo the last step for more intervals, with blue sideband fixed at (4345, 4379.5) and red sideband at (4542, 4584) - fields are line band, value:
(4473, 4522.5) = -0.07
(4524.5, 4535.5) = 0.01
